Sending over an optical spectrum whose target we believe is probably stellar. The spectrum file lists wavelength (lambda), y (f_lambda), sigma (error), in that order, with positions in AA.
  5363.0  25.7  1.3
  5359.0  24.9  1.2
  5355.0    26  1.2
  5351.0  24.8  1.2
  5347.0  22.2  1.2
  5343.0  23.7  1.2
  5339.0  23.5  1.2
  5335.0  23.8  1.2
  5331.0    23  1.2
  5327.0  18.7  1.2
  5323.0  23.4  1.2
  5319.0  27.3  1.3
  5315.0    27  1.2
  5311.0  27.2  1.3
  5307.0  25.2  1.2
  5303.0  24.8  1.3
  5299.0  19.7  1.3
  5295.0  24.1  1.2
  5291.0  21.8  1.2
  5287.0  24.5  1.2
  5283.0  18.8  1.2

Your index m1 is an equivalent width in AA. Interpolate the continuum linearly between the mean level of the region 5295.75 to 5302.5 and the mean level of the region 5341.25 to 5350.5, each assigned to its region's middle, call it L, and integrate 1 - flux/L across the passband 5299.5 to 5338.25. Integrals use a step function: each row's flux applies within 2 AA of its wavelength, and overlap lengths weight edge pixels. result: -3.4 AA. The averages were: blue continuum 21.6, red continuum 23.2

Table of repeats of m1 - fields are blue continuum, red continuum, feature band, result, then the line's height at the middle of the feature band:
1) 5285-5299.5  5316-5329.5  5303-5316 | -1.7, 23.2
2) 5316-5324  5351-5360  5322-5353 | 3.3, 25.6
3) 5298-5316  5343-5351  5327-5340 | 0.6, 23.8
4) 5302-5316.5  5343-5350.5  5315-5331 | 0.9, 25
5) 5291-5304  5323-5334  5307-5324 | -3.3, 22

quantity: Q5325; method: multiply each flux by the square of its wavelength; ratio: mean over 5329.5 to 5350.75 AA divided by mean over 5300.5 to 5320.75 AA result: 0.90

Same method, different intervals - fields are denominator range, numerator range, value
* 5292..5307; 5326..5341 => 0.99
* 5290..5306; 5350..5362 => 1.13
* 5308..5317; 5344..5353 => 0.89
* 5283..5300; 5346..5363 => 1.14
